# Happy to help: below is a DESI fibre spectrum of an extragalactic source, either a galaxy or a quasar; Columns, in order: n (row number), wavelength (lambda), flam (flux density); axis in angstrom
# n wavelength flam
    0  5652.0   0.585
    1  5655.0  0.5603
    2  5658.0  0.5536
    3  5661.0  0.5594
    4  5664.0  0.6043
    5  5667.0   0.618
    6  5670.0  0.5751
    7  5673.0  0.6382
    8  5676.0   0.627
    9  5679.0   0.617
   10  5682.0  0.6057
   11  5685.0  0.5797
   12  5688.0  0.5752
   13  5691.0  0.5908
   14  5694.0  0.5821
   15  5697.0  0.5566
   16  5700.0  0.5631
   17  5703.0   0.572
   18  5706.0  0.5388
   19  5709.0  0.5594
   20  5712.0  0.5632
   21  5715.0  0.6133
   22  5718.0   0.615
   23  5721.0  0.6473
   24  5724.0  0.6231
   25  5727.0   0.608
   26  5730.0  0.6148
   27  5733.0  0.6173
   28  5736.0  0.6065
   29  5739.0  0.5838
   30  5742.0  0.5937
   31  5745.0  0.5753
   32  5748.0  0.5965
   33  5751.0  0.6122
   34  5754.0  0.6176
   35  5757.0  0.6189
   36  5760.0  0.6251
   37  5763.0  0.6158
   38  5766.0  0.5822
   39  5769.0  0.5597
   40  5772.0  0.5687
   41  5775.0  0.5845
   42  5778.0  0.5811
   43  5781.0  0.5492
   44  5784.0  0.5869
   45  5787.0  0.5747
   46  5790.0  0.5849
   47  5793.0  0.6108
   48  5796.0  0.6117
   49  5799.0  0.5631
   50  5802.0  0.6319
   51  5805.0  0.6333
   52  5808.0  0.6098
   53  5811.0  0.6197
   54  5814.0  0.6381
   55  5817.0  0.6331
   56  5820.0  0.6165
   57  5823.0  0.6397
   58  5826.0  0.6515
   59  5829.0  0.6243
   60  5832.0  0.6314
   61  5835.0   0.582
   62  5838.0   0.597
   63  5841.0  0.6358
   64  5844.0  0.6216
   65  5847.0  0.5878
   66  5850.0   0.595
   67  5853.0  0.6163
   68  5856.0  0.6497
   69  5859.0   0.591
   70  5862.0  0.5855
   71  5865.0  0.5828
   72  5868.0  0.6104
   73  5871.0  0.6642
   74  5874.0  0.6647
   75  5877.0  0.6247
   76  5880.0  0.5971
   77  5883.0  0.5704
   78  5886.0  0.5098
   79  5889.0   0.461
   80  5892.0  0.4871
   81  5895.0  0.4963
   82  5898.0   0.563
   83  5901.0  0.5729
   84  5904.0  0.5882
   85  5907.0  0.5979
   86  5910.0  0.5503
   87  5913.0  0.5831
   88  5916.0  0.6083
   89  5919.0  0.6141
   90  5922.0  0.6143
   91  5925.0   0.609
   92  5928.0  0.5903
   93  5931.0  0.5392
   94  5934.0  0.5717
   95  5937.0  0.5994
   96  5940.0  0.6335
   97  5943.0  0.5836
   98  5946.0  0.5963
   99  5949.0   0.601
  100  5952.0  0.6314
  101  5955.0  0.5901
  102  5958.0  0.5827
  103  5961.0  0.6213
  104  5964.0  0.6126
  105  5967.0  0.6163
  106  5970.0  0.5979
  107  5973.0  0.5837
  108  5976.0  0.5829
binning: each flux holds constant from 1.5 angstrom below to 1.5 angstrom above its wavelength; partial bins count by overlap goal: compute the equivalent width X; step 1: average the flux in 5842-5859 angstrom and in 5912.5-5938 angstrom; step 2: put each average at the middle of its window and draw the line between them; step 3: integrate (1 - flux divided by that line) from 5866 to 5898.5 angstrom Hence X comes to 1.93 angstrom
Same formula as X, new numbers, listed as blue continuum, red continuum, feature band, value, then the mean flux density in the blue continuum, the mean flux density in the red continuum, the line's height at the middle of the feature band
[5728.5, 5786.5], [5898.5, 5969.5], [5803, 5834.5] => -1.79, 0.594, 0.596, 0.594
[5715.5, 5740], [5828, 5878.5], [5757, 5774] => 0.62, 0.615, 0.615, 0.615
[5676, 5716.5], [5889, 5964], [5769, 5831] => -2.52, 0.58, 0.582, 0.581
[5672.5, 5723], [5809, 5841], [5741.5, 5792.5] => 1.53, 0.59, 0.624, 0.608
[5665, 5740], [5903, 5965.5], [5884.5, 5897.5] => 2.22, 0.596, 0.596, 0.596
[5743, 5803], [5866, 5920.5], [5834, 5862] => -1.24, 0.592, 0.576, 0.582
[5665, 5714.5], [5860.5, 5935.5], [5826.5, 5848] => -1.24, 0.586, 0.578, 0.58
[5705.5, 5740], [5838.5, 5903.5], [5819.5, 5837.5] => -1.01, 0.601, 0.585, 0.59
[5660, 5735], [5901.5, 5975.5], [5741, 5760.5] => -0.32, 0.595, 0.596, 0.595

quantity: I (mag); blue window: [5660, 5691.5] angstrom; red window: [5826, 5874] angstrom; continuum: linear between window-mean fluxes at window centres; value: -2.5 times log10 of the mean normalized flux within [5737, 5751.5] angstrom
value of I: 0.03 mag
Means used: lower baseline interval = 0.6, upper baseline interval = 0.615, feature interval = 0.591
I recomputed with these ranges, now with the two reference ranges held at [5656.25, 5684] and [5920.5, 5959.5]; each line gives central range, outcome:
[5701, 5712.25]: 0.076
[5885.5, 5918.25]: 0.088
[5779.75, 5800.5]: 0.026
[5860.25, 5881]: -0.040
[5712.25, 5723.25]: -0.035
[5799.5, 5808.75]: -0.040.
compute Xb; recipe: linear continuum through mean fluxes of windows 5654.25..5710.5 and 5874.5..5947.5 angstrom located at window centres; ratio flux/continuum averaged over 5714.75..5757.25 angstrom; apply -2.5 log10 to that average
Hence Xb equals -0.05 mag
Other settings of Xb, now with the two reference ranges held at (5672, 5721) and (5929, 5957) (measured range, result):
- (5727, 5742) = -0.03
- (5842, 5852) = -0.02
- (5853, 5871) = -0.03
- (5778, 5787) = 0.04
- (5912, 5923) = -0.02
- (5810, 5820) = -0.07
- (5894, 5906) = 0.06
